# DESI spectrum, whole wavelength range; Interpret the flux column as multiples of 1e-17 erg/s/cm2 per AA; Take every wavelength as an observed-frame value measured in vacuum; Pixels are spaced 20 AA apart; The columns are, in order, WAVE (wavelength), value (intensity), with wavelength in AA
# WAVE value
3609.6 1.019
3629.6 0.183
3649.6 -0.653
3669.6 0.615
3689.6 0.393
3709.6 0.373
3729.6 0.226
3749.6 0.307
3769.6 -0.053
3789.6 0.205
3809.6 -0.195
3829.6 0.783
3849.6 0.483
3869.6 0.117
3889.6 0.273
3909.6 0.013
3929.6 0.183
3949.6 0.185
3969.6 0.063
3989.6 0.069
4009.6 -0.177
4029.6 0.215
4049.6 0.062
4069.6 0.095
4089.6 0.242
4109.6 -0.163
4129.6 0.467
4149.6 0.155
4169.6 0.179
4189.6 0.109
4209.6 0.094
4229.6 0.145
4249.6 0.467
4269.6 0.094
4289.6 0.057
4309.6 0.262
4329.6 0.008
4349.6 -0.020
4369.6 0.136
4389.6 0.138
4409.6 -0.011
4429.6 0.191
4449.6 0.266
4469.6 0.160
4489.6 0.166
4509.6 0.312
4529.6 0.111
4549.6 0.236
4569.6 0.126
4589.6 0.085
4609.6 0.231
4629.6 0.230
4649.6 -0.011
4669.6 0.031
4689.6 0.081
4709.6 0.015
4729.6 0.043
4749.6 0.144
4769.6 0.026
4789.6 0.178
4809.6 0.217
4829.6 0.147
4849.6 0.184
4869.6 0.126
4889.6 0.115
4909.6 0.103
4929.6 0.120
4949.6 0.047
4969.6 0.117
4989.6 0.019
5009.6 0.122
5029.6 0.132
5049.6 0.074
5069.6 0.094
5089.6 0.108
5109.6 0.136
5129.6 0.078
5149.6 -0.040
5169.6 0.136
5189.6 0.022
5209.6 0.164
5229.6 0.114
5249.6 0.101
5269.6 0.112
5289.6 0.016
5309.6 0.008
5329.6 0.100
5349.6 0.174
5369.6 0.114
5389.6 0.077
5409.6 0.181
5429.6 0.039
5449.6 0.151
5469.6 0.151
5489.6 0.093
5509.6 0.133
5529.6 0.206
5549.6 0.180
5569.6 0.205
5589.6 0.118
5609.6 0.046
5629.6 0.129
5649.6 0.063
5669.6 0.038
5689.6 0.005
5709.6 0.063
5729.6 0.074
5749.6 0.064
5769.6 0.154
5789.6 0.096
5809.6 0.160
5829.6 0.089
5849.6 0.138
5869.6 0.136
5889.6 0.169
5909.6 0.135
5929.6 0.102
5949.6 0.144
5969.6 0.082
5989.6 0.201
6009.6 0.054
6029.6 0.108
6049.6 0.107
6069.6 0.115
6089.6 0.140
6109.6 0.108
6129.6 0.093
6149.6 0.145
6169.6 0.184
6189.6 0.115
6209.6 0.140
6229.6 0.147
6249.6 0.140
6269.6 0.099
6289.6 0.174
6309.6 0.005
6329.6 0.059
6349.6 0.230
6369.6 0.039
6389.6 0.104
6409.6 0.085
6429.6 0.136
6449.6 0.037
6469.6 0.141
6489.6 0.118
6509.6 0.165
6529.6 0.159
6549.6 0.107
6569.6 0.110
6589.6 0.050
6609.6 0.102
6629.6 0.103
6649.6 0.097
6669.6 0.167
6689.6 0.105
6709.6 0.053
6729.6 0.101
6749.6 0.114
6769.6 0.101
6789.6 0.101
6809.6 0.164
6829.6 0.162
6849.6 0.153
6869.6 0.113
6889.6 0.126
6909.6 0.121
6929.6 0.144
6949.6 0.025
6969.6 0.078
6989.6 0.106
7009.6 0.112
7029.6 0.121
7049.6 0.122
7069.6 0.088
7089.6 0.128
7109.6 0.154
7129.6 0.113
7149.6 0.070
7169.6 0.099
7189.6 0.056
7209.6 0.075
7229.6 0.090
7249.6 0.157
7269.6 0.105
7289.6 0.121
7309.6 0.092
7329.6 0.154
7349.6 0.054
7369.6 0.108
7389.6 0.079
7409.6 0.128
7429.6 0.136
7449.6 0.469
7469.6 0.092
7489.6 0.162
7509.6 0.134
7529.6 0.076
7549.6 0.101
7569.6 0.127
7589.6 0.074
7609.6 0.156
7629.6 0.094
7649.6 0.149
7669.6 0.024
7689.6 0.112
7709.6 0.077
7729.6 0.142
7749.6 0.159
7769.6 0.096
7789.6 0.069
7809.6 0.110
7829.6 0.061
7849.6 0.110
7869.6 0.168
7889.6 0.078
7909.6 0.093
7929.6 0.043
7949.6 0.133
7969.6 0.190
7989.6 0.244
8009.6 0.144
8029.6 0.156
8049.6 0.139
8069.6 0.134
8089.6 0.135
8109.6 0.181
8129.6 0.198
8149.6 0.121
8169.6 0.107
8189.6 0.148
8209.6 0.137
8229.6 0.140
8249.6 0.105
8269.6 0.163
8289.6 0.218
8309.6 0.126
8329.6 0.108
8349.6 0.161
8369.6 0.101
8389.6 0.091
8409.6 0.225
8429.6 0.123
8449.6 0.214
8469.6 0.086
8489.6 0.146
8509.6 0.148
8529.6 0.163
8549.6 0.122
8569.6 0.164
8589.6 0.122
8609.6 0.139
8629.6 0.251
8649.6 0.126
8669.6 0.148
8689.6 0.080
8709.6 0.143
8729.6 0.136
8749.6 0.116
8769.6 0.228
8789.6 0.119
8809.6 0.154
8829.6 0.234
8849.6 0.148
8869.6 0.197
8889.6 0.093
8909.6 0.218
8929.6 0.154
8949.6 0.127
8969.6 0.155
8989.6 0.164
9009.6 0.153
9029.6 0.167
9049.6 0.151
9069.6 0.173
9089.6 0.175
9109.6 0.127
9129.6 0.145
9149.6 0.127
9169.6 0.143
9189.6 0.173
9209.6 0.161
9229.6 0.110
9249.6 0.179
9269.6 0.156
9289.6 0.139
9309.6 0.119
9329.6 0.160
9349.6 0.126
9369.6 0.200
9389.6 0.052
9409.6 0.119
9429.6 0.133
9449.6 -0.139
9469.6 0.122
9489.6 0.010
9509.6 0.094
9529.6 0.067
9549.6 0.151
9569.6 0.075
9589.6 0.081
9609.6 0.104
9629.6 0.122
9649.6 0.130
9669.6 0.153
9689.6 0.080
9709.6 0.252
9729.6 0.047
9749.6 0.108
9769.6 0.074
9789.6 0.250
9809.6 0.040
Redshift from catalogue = 0.998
